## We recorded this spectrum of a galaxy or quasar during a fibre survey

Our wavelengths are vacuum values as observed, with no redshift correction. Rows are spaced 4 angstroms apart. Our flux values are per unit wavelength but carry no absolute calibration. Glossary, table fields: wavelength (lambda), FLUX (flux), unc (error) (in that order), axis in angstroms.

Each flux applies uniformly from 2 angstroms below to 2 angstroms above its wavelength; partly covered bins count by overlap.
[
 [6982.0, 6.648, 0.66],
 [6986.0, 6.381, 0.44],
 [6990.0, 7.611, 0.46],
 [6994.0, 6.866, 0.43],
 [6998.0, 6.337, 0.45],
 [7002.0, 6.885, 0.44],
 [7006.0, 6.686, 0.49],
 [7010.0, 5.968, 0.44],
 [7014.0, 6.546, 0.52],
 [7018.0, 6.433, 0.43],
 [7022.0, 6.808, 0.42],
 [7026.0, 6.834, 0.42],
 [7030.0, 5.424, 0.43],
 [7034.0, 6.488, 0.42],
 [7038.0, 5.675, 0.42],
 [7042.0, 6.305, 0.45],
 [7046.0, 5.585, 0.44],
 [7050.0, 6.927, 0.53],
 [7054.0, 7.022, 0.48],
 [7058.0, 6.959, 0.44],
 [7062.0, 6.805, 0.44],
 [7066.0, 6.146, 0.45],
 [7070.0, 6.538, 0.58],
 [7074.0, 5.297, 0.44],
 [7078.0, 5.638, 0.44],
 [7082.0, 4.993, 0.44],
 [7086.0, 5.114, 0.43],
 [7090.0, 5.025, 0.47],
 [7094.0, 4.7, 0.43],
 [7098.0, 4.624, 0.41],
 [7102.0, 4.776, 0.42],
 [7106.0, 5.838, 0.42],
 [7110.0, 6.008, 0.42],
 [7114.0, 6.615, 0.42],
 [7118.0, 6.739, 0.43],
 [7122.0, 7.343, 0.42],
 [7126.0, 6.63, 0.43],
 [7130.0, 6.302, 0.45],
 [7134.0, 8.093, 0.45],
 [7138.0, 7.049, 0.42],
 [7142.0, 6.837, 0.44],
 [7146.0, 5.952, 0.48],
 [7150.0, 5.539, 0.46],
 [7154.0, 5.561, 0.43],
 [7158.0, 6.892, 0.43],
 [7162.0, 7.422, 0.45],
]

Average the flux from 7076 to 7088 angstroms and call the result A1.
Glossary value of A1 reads 5.25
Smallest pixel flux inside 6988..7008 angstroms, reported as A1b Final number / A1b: 6.337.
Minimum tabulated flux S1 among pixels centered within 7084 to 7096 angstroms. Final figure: 4.7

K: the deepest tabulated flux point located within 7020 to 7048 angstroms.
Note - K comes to 5.424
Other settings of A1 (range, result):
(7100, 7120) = 6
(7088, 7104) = 4.78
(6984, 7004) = 6.82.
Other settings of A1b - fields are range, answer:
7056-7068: 6.146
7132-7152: 5.539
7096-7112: 4.624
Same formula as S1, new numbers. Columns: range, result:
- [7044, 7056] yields 5.585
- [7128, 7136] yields 6.302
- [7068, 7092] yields 4.993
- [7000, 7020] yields 5.968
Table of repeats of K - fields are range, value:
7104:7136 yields 5.838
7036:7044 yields 5.675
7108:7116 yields 6.008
